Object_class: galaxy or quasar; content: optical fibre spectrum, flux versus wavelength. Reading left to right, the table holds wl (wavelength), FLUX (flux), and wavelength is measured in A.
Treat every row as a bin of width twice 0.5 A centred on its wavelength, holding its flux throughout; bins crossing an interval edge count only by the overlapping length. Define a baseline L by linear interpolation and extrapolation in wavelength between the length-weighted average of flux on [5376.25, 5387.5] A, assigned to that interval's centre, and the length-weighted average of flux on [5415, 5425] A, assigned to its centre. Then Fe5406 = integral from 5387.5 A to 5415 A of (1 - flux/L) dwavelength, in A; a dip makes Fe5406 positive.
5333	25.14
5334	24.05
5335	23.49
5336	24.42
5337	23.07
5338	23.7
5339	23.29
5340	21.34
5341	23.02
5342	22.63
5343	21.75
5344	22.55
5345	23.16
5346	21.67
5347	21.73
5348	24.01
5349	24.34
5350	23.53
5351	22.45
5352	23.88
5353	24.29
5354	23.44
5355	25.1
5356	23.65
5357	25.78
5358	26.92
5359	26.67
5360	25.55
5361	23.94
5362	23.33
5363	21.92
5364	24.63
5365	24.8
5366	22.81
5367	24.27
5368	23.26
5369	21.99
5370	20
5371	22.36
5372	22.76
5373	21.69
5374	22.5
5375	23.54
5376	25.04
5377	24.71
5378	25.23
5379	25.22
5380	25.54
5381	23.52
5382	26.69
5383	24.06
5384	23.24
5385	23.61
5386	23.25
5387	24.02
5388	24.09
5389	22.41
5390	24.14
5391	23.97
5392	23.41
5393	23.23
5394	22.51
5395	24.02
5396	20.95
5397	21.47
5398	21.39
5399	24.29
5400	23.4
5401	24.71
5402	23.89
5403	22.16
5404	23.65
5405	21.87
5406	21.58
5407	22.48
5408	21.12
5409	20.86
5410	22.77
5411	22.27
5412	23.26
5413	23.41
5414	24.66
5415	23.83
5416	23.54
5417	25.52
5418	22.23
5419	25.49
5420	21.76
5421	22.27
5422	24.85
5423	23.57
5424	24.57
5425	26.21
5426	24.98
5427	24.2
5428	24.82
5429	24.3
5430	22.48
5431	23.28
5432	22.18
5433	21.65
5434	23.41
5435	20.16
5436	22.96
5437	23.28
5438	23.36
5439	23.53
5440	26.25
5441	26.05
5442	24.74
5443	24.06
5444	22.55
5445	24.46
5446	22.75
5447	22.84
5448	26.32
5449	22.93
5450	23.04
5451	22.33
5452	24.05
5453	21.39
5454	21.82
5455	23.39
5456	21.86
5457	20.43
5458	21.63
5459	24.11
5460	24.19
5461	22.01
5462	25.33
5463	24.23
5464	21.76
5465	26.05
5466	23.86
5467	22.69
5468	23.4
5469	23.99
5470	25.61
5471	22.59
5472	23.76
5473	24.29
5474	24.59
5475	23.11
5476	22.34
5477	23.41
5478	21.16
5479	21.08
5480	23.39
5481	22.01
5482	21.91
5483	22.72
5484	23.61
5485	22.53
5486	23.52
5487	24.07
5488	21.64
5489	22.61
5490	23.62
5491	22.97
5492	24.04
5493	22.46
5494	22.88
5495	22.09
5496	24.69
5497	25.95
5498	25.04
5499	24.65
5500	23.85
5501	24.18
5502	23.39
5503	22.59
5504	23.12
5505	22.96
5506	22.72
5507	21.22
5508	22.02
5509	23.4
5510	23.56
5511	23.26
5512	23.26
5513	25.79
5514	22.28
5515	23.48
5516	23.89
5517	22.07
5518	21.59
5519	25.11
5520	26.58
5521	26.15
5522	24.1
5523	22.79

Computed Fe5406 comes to 1.4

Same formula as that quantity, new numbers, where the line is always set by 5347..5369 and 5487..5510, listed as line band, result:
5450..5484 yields 0.62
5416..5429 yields -0.24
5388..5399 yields 0.47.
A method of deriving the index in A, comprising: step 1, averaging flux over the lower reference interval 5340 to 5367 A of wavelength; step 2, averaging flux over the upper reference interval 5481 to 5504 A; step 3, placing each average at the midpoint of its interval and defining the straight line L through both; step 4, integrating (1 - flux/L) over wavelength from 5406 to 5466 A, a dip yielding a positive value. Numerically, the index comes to 0.35 A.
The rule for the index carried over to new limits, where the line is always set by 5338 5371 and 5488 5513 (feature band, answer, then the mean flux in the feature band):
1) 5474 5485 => 0.38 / 22.6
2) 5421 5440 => -0.13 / 23.6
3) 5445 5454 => 0.08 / 23.2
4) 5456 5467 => 0.06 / 23.3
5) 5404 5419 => 0.32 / 22.9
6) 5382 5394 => -0.11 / 23.7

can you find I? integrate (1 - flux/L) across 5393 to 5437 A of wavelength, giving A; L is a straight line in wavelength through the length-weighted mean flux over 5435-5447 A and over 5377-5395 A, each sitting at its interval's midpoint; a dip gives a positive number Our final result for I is 1.4 A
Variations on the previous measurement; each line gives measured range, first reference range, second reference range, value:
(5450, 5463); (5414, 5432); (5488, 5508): 0.50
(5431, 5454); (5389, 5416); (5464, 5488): -0.26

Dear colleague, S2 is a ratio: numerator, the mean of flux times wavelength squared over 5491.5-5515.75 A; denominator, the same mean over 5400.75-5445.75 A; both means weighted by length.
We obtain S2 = 1.03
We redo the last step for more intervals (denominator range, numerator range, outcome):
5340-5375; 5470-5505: 1.04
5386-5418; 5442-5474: 1.04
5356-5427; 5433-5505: 1.02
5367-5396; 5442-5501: 1.02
